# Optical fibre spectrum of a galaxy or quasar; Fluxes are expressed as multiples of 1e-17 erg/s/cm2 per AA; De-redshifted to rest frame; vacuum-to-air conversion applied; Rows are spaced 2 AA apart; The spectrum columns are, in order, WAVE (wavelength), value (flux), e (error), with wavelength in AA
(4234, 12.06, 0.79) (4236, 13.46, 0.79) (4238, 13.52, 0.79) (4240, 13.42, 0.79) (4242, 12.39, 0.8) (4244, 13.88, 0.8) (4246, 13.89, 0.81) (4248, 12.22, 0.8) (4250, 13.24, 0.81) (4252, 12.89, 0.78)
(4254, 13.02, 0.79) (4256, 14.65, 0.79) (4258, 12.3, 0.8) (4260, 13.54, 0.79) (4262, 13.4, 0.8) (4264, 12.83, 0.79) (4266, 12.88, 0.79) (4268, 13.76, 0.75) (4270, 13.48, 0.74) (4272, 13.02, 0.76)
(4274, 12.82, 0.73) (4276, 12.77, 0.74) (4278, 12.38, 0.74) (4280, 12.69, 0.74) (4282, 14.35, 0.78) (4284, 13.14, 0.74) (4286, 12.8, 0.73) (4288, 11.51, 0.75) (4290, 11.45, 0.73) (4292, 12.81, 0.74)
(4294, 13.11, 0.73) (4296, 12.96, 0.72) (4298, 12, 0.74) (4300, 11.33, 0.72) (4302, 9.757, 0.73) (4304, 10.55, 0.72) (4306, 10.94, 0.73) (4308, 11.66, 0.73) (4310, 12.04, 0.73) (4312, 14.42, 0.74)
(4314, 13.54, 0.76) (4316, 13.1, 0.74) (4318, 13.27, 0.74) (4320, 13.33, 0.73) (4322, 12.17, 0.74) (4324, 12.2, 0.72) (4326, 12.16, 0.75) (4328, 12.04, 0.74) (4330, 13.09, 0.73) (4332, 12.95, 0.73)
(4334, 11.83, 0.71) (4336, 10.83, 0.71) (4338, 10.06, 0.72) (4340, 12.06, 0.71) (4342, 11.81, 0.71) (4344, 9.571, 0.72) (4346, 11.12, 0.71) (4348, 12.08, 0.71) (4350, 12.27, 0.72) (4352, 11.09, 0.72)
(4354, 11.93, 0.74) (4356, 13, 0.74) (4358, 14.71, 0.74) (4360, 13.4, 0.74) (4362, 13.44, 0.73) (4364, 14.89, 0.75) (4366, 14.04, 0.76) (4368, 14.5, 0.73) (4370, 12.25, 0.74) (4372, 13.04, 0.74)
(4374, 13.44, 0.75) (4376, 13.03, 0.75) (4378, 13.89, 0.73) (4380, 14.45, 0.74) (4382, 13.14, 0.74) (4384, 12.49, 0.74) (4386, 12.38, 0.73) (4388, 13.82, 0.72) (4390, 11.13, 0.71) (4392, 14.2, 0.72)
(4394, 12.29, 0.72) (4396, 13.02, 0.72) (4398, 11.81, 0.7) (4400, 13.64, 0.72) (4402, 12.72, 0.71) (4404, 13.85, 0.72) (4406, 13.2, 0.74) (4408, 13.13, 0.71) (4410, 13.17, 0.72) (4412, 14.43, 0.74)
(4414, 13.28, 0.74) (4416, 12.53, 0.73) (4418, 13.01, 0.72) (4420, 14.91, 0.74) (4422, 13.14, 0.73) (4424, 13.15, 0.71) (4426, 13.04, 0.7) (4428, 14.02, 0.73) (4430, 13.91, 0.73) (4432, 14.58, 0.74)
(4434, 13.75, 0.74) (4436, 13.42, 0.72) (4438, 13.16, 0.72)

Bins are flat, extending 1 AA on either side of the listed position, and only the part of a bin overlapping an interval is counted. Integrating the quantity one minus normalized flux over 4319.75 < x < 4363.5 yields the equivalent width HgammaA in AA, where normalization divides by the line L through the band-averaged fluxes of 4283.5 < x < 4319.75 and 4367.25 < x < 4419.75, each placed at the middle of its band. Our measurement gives 1.7 AA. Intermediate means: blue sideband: 12.3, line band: 12.2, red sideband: 13.2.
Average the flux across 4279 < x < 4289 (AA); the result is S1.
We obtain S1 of 12.9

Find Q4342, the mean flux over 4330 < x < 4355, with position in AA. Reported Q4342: 11.5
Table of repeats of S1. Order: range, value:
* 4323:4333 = 12.5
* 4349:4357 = 12.1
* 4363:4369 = 14.5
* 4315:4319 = 13.2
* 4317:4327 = 12.6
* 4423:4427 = 13.1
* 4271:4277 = 12.9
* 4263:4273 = 13.2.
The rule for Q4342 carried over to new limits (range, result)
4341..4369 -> 12.7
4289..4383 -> 12.5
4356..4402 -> 13.3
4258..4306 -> 12.5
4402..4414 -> 13.5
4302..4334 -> 12.4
